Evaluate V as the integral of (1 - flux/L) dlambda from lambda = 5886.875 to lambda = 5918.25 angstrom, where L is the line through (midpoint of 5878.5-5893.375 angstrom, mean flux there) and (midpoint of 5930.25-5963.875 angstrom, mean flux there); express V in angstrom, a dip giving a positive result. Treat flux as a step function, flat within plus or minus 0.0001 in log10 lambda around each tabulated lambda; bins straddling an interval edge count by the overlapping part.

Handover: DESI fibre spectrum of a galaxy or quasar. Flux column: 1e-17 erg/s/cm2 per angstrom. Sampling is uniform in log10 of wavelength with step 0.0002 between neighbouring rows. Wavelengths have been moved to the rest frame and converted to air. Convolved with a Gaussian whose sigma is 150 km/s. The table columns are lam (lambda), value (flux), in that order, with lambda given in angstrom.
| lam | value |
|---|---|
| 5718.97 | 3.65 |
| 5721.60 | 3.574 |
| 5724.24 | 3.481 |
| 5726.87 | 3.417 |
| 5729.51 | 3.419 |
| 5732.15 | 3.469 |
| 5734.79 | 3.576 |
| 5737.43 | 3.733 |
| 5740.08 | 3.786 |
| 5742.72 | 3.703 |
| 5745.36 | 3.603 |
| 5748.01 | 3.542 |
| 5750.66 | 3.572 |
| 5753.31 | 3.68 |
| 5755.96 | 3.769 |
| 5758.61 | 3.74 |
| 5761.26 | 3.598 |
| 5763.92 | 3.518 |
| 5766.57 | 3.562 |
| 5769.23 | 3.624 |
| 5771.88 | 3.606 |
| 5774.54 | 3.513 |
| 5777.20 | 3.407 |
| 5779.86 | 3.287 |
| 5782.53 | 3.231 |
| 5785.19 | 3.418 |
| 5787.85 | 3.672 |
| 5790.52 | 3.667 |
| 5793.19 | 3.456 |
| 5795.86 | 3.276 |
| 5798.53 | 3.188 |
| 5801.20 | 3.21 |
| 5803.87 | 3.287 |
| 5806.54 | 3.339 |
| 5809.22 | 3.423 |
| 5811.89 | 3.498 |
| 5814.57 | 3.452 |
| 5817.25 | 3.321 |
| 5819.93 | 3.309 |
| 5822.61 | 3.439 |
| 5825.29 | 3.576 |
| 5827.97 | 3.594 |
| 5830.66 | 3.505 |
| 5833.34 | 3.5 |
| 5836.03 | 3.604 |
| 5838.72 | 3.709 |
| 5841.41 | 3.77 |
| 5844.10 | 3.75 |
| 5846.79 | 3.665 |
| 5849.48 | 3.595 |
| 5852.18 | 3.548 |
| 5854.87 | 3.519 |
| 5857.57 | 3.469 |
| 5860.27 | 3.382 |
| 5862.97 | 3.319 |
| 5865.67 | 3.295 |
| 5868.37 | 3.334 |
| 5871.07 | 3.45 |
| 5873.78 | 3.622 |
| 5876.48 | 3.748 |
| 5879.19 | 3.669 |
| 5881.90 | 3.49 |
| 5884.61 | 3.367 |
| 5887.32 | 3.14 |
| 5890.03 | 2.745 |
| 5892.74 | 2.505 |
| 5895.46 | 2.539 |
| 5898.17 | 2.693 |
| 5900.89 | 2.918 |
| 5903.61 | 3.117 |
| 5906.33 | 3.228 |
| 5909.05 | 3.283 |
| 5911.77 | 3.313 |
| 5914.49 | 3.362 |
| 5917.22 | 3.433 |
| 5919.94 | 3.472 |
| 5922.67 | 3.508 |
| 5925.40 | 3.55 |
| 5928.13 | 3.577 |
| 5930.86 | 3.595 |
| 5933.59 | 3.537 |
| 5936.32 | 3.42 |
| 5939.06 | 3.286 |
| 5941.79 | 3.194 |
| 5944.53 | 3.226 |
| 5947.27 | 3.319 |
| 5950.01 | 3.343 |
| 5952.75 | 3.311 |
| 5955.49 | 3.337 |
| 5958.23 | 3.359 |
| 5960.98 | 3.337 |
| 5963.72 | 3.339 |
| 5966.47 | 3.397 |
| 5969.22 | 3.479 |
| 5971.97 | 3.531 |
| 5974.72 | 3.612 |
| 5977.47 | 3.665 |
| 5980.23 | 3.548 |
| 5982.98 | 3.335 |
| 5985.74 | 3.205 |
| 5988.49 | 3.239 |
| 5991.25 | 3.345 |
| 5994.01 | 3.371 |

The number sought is 1.9 angstrom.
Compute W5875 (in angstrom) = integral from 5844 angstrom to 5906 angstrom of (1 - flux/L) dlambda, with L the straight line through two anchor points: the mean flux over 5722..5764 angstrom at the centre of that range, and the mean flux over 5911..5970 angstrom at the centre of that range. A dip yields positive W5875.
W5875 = 3.17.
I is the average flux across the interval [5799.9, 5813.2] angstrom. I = 3.35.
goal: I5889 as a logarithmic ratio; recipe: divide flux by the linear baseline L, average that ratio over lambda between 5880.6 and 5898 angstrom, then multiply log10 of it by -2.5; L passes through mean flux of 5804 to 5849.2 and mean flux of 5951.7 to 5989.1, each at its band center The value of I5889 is 0.18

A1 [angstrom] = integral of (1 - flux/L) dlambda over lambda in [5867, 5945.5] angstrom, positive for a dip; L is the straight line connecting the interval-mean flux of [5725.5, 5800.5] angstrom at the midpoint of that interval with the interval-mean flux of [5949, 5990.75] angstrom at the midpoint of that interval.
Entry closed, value 3.5 angstrom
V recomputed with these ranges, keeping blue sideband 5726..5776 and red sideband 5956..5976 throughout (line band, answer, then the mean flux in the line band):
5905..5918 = 0.6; 3.32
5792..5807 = 1.2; 3.29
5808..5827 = 0.6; 3.44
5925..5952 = 0.4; 3.4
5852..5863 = 0.2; 3.45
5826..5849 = -0.7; 3.63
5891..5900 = 2.3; 2.6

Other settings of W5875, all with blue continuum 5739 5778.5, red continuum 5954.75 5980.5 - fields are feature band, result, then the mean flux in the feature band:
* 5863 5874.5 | 0.42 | 3.4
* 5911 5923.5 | 0.28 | 3.42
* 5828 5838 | 0.01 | 3.55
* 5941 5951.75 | 0.61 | 3.27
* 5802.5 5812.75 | 0.56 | 3.38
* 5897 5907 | 1.51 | 2.98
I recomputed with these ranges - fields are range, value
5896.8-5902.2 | 2.8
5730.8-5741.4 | 3.64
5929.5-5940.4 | 3.46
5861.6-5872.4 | 3.35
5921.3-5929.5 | 3.54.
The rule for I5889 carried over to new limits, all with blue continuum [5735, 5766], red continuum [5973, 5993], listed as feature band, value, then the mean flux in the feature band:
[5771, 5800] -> 0.06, 3.42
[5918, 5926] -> -0.01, 3.5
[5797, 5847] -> 0.03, 3.48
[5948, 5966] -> 0.03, 3.34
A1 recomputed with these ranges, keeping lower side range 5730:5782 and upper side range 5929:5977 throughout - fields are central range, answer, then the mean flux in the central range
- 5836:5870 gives -0.4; 3.53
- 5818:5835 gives 0.2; 3.48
